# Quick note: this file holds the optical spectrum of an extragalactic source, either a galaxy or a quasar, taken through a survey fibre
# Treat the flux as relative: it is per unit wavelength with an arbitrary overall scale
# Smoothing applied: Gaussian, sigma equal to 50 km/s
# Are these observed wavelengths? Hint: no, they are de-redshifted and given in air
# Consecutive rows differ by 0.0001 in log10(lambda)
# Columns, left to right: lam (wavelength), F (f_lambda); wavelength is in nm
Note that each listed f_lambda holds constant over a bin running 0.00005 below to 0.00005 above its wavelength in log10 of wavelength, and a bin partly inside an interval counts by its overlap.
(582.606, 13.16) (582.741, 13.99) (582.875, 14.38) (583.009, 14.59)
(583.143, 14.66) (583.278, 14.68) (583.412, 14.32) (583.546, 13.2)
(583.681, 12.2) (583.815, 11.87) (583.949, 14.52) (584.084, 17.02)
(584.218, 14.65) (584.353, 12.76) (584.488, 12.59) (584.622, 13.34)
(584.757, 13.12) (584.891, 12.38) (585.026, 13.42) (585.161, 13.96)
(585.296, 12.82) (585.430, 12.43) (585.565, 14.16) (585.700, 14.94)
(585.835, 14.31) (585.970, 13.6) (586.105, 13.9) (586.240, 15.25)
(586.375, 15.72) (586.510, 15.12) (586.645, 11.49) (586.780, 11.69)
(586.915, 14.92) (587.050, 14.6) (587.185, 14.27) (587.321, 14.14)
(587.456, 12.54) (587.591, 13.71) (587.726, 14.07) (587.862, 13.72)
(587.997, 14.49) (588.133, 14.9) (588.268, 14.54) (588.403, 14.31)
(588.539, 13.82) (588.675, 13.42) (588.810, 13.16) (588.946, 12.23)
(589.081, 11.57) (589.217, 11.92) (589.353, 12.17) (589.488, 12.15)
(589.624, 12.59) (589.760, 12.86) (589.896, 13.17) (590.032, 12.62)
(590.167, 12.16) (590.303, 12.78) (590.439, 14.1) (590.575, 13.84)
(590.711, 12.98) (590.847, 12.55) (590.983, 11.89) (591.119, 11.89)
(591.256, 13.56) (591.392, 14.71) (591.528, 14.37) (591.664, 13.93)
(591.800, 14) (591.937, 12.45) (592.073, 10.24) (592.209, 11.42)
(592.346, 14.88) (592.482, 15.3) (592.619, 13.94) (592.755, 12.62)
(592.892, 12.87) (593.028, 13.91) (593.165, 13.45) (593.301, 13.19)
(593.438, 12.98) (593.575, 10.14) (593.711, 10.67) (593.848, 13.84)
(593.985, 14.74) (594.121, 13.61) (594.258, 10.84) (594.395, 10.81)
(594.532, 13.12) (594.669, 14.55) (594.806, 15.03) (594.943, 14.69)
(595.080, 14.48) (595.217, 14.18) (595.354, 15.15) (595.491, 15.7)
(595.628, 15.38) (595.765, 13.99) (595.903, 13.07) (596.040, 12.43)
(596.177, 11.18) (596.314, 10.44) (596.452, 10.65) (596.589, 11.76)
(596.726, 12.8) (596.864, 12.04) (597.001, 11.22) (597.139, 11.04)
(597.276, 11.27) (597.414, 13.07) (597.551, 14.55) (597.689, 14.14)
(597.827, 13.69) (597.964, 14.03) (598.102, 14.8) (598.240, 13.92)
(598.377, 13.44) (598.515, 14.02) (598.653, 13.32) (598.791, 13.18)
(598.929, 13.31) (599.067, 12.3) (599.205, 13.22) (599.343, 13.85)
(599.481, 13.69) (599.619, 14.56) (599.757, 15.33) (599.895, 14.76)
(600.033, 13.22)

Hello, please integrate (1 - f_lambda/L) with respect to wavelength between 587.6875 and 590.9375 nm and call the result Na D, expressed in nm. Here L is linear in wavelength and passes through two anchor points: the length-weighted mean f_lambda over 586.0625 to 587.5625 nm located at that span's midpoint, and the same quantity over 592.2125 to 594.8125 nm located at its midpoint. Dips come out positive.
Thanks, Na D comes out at 0.116 nm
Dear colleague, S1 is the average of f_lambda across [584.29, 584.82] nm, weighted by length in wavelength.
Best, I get 12.9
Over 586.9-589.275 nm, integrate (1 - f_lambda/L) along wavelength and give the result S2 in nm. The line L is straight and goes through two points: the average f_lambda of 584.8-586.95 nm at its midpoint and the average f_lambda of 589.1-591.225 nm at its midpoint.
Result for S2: -0.09 nm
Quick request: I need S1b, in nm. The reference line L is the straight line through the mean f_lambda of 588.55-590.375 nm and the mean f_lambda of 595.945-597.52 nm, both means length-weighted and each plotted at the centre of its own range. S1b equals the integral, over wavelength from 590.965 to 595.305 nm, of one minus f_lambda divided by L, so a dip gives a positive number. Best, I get -0.386 nm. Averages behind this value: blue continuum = 12.6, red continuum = 11.7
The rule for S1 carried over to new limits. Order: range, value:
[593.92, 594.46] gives 12.5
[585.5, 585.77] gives 14.5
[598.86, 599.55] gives 13.3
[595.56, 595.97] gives 14.1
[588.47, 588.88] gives 13.4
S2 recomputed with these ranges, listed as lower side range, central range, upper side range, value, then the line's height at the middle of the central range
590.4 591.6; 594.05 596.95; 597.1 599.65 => 0.06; 13.4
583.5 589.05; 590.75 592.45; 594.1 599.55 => 0.05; 13.5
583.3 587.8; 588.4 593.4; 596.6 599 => 0.16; 13.5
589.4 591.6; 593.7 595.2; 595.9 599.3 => -0.07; 12.9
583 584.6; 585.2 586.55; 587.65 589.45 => -0.05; 13.7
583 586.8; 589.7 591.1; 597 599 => 0.07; 13.6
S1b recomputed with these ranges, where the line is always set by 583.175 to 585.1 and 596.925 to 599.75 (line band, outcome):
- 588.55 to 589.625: 0.084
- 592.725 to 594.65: 0.110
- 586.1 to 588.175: -0.073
